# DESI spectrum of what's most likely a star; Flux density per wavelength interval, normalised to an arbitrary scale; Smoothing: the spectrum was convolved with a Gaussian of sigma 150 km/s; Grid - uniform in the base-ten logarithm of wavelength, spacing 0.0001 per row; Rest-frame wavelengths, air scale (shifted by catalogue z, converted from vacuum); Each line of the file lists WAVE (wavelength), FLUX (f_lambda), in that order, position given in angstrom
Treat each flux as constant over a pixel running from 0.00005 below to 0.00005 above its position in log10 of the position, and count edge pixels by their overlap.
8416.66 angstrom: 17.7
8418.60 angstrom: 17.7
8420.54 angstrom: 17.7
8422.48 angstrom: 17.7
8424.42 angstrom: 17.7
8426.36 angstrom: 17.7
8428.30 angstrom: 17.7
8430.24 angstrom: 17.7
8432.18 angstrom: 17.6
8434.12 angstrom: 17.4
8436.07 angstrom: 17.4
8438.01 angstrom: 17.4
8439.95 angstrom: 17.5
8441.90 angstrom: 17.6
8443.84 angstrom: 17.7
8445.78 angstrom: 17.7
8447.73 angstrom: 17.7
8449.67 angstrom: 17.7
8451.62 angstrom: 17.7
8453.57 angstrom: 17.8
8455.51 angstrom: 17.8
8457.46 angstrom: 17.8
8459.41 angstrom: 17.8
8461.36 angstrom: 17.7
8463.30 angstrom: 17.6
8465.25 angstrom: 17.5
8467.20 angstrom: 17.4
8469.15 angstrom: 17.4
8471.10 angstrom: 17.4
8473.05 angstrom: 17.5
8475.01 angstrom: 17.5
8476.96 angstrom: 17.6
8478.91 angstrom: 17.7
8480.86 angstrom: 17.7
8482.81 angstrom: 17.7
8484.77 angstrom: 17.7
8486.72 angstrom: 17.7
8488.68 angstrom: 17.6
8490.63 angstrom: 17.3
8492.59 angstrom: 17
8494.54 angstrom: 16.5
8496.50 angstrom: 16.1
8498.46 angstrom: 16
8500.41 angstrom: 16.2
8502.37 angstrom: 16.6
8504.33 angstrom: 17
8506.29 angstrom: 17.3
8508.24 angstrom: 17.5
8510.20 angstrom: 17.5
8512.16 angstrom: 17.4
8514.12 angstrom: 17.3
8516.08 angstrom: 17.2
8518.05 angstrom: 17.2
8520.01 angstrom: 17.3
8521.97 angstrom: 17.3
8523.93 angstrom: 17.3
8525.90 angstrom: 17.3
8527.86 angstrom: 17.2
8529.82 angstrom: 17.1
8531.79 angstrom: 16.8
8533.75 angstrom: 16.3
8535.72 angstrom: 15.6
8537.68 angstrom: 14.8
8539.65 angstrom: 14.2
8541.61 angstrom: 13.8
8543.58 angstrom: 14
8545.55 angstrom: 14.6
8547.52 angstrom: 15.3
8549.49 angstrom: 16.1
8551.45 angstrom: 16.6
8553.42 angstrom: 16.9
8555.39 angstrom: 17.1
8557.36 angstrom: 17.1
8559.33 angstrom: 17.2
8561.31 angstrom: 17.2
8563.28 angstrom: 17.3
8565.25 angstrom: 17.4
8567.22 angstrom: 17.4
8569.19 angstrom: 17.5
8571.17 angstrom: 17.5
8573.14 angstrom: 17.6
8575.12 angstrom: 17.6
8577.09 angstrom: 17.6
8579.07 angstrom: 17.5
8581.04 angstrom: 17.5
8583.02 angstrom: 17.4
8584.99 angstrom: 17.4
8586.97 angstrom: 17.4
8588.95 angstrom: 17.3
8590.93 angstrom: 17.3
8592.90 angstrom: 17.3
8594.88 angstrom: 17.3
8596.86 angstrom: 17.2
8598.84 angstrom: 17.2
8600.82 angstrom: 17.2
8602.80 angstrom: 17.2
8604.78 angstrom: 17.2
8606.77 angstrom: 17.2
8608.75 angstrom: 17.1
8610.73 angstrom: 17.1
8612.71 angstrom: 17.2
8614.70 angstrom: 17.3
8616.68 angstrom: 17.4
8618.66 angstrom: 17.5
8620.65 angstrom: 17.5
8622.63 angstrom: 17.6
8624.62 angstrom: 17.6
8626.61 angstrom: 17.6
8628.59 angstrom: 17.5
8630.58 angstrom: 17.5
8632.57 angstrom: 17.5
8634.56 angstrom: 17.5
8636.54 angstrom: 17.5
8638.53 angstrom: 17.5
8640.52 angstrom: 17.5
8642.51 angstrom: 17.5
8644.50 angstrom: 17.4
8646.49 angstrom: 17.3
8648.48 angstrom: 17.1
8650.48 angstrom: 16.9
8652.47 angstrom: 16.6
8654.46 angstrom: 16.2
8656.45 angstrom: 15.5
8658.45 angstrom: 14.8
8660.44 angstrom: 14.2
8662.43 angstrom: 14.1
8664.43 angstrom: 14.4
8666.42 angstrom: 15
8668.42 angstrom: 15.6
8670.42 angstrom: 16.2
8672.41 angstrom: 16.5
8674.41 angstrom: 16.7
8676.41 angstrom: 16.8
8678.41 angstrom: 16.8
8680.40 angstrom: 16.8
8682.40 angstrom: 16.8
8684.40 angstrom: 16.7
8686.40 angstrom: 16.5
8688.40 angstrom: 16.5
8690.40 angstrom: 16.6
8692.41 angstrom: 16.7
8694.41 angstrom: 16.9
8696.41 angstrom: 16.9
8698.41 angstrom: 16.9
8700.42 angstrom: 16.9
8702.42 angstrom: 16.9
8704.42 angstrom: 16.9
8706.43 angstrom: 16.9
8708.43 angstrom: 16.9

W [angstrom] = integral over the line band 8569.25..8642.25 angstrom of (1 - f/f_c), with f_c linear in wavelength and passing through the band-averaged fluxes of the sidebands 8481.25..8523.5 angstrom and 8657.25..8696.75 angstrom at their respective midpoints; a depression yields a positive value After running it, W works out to -4.02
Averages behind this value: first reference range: 17.1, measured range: 17.4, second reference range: 16.1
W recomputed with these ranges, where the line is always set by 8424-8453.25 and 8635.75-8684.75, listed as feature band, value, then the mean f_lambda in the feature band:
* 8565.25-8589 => -0.9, 17.5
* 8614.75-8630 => -0.9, 17.5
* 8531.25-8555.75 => 2.2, 15.5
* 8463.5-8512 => 0.3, 17.2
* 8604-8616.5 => -0.4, 17.2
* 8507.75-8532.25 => -0.2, 17.3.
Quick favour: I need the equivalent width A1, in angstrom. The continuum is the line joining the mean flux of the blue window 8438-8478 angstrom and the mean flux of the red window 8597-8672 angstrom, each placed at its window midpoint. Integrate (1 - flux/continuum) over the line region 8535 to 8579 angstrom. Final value 1.89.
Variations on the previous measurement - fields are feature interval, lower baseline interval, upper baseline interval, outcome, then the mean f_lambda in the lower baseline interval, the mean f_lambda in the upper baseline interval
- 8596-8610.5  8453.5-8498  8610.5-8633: 0.2 angstrom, 17.4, 17.4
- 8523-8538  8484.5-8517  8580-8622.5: 0.4 angstrom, 17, 17.3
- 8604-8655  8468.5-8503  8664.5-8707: -1.8 angstrom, 17.2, 16.5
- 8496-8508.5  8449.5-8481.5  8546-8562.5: 0.4 angstrom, 17.6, 16.6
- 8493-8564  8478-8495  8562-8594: 3.9 angstrom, 17.5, 17.4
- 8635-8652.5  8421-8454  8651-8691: -1.2 angstrom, 17.6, 16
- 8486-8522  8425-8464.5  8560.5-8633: 1.0 angstrom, 17.7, 17.4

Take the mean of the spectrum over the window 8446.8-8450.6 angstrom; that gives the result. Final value 17.7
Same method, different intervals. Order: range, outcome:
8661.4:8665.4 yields 14.2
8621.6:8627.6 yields 17.6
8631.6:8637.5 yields 17.5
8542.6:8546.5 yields 14.3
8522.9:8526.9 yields 17.3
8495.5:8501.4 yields 16.1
